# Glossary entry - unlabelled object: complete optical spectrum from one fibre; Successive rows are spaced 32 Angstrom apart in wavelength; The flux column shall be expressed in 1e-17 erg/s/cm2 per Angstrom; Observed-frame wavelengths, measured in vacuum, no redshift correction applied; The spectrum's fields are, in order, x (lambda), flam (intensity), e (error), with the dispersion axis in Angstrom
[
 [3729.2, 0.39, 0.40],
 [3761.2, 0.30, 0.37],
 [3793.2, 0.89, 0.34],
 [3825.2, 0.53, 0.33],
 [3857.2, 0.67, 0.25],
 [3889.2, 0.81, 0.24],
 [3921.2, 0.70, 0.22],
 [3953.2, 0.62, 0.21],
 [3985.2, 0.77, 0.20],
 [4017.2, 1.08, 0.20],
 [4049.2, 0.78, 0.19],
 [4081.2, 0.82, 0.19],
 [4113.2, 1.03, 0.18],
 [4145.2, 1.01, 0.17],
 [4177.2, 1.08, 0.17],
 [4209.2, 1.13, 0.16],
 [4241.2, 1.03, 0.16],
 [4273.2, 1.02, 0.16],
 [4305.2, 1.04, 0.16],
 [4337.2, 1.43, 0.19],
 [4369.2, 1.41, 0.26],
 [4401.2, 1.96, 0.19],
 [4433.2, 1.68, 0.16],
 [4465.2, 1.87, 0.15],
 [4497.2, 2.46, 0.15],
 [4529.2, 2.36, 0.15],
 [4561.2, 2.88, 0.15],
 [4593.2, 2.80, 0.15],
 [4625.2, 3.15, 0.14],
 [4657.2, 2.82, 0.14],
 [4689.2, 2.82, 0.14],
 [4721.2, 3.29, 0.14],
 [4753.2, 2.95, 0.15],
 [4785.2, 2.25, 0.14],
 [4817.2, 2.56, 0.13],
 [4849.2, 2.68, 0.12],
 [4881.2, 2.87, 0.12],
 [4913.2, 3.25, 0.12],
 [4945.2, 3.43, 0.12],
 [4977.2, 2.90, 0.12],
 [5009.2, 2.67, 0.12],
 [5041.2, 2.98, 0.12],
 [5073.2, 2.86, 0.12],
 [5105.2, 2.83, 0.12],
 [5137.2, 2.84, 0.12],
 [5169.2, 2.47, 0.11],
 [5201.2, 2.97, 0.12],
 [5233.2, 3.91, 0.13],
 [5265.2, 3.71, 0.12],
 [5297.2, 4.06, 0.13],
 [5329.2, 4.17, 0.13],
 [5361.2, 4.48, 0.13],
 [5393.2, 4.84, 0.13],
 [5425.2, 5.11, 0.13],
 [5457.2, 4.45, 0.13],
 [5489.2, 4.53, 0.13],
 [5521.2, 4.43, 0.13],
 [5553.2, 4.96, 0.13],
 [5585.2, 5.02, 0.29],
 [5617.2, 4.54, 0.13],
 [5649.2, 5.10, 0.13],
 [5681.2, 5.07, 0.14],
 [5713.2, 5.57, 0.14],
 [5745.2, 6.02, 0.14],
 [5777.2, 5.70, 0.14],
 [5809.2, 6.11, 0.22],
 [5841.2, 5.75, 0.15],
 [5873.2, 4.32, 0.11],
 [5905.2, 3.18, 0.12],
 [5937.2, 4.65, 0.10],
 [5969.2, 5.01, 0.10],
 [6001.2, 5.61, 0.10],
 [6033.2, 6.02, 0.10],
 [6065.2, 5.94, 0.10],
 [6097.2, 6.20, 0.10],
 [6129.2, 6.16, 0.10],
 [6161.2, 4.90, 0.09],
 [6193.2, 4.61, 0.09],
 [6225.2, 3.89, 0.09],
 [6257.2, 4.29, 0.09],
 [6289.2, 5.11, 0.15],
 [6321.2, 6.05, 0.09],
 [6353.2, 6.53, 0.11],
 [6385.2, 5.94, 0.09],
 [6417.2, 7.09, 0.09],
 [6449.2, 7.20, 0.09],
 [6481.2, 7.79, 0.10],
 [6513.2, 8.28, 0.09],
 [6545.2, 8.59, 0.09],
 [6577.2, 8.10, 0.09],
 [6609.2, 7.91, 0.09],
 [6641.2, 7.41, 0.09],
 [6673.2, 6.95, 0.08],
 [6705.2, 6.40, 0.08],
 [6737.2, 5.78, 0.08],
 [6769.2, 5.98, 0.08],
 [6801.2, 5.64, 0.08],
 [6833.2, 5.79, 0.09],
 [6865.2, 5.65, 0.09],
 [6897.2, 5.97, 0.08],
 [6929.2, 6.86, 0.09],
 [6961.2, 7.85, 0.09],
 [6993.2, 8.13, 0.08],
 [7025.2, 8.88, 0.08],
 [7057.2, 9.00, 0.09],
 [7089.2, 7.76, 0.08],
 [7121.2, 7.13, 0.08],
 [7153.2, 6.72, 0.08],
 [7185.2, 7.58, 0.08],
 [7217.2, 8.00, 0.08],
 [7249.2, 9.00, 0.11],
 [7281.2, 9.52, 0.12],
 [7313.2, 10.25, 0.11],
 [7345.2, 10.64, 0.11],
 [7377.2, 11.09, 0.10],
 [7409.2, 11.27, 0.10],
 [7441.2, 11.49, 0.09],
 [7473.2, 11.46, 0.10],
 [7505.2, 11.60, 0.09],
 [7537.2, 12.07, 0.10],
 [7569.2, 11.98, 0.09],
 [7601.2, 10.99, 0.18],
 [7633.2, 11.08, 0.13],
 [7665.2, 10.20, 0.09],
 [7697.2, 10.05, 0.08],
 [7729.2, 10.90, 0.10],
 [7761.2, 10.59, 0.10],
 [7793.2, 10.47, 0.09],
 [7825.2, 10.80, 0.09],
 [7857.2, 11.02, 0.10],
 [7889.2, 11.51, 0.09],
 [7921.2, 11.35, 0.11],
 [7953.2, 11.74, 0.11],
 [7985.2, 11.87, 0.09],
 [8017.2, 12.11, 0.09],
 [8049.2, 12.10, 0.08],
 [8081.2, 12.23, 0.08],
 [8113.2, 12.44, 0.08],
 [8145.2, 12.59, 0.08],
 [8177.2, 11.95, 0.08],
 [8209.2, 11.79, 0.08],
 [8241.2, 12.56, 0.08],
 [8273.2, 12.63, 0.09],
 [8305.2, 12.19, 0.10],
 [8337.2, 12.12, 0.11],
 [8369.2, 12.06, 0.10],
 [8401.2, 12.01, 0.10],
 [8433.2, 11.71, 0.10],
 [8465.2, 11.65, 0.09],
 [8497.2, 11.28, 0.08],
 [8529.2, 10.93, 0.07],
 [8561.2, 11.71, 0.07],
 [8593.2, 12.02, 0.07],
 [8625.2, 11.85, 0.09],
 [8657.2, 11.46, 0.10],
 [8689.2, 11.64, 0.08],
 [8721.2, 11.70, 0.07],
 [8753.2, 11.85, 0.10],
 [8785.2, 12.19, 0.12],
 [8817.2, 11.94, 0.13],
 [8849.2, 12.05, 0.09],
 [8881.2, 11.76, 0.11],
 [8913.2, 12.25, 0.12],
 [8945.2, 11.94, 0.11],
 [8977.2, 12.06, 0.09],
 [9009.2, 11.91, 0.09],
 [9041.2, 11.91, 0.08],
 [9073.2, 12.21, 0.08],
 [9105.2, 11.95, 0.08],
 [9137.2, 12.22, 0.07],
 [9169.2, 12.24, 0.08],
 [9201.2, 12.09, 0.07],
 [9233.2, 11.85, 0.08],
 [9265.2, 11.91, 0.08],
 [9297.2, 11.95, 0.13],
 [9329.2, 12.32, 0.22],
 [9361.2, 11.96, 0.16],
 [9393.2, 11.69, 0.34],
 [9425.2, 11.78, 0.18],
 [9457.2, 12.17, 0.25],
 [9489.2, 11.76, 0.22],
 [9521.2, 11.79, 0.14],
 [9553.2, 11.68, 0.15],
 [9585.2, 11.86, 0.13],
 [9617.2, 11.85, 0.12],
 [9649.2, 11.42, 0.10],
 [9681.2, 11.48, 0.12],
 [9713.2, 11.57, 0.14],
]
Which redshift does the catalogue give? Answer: 0.00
